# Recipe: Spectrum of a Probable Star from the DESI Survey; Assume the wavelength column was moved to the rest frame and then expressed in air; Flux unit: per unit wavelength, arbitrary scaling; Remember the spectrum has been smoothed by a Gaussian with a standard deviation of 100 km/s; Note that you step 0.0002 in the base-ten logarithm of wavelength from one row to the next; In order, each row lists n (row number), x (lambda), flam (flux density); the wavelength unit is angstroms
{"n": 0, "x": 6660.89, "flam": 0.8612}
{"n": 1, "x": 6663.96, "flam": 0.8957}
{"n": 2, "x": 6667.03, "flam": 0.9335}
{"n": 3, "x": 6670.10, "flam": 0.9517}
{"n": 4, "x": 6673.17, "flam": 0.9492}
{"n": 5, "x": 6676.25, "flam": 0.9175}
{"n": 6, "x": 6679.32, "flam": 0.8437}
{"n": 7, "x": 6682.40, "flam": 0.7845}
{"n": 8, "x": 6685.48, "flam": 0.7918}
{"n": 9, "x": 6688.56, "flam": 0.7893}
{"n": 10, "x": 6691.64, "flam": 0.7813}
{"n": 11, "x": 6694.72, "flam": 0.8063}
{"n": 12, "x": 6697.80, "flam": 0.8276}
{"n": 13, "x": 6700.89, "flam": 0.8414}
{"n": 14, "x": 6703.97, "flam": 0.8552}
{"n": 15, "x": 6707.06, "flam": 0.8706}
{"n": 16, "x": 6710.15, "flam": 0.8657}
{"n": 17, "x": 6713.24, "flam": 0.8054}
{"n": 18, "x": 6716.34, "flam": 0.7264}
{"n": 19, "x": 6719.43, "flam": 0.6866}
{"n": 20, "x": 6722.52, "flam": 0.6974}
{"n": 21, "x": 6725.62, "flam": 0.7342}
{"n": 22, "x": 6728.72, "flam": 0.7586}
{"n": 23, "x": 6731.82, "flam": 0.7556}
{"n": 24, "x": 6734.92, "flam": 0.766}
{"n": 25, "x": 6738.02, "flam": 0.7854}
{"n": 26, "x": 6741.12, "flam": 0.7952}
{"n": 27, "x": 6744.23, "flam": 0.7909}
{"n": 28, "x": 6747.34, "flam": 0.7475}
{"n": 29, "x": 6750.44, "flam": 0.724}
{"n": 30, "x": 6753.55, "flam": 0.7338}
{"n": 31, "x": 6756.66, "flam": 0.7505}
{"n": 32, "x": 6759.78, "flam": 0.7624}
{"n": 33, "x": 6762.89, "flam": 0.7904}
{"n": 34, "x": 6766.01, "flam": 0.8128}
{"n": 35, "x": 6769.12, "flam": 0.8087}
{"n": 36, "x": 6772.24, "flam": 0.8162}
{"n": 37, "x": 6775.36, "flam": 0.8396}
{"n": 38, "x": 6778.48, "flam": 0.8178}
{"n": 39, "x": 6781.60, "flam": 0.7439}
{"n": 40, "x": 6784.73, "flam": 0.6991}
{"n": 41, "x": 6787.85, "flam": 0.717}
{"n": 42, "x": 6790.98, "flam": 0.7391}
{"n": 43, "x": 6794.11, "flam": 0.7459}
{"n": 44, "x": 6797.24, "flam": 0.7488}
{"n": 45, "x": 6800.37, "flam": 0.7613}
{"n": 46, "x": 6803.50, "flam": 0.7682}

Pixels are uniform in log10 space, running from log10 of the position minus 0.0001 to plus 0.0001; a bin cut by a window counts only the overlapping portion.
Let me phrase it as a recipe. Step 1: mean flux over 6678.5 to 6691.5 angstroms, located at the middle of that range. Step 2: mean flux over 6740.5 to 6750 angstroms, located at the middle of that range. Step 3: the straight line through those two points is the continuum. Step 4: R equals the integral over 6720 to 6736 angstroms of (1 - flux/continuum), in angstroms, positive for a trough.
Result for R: 0.8 angstroms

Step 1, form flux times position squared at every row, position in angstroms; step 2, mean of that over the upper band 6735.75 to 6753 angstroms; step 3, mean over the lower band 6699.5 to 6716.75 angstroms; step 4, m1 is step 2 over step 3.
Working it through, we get 0.93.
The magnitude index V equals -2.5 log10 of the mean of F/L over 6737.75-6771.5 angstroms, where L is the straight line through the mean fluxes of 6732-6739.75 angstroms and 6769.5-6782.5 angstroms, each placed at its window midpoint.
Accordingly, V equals 0.02 mag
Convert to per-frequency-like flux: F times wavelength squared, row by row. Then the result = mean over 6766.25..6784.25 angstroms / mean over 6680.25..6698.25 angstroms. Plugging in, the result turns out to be 1.03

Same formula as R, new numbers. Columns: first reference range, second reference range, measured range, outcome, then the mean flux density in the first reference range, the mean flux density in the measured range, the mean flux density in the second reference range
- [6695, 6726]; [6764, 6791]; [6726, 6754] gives 0.9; 0.794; 0.762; 0.779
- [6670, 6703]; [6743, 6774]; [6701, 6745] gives 1.5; 0.84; 0.78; 0.774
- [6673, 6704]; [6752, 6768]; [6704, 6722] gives 0.4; 0.829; 0.791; 0.771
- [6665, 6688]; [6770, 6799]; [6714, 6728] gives 1.9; 0.878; 0.719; 0.764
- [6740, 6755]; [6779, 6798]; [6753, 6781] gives -1.7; 0.757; 0.793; 0.736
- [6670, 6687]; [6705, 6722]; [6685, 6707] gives 0.2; 0.866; 0.818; 0.787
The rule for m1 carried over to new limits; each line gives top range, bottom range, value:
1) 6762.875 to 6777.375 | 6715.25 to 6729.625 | 1.15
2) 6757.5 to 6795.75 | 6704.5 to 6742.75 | 1.02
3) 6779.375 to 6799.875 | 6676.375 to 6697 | 0.94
